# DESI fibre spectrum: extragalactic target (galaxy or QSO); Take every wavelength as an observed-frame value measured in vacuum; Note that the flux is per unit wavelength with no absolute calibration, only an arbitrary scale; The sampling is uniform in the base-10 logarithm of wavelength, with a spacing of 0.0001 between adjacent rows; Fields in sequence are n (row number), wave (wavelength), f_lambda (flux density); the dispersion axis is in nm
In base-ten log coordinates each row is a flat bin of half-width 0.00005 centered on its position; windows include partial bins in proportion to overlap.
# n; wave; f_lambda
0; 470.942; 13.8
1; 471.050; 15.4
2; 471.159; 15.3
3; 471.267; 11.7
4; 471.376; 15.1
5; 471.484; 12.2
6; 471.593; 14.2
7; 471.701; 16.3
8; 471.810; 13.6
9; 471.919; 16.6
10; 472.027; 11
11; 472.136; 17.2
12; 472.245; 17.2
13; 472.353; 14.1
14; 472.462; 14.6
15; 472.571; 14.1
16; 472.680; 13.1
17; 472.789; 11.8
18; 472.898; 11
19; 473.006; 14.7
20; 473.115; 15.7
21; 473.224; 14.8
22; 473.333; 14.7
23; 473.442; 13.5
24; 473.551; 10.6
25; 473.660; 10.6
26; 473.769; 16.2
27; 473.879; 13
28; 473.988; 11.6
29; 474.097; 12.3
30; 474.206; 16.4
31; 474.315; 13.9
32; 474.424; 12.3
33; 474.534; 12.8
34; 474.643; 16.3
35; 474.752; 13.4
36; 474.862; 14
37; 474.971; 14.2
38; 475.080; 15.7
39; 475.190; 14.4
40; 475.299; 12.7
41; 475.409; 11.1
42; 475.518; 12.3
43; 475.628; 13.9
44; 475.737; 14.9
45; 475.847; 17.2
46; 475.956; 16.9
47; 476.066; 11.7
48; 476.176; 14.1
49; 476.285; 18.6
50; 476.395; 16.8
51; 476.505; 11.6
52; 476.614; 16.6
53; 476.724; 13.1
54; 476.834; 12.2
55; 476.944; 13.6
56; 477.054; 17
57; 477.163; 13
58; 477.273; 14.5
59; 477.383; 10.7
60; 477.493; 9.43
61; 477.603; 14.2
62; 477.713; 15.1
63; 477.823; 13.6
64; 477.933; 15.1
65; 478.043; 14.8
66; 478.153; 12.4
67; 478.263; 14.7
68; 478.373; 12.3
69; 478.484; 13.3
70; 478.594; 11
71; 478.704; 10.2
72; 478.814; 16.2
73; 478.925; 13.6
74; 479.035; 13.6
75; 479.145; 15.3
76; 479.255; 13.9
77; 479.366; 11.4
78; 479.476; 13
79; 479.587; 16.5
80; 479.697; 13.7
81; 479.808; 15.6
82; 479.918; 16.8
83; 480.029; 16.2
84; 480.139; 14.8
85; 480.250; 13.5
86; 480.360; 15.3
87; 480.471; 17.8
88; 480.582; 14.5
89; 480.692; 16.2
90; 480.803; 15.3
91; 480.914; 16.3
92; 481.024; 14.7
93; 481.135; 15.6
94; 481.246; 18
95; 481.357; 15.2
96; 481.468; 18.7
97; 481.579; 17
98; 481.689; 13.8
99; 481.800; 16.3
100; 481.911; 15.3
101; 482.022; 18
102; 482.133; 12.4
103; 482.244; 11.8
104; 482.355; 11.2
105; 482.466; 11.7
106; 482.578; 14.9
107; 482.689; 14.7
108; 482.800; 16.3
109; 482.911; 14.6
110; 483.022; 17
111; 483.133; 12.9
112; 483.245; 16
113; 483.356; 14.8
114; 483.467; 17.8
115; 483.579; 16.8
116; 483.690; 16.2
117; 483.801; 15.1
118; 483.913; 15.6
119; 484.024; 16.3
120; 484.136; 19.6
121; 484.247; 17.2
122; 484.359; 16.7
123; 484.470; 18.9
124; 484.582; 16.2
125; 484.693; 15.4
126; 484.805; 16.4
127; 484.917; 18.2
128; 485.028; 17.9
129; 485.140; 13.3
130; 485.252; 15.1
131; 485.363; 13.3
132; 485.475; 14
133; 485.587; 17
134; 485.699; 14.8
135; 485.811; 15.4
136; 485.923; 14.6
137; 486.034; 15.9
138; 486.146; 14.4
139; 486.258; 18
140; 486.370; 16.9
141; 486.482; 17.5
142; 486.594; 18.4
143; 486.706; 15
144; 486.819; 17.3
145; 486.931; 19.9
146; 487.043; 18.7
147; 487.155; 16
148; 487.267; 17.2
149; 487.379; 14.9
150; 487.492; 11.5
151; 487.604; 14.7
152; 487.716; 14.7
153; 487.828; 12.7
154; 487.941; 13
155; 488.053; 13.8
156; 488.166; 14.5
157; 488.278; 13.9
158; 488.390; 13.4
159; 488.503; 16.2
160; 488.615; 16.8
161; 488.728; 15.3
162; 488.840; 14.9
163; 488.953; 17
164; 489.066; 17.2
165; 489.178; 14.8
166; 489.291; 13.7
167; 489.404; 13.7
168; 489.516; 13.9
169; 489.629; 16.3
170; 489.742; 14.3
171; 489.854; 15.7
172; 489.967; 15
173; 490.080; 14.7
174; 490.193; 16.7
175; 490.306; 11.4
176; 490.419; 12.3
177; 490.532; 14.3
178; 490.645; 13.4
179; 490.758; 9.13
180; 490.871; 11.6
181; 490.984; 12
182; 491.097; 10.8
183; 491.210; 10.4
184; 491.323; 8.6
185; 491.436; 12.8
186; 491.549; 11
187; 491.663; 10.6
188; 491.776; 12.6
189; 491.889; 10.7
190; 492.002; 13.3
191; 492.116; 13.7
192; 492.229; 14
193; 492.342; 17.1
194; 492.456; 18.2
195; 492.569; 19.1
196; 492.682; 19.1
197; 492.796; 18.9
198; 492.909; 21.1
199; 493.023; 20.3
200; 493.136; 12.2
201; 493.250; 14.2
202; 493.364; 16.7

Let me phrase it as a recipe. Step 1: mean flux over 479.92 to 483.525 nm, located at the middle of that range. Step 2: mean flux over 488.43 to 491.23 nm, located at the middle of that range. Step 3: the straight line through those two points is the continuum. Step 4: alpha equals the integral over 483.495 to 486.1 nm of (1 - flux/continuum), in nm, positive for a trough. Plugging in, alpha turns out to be -0.22 nm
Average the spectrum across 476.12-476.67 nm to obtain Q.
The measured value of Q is 15.5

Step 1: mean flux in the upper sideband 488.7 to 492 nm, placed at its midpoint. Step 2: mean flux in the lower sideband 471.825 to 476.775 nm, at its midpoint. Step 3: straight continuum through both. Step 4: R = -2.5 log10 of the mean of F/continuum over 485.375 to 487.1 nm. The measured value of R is -0.22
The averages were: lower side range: 14.1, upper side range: 13.3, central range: 16.4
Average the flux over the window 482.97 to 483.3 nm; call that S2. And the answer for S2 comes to 15.3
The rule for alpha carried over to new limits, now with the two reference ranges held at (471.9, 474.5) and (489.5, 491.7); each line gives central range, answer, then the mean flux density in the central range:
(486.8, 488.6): -0.312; 15.1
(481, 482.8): -0.239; 15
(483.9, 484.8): -0.269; 17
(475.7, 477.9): -0.114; 14.2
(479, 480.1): -0.102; 14.6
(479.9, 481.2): -0.219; 15.6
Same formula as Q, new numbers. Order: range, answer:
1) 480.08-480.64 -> 15.2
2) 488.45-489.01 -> 16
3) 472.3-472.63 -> 14.2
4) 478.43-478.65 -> 12.2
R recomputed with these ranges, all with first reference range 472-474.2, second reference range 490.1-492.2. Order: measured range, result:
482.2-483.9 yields -0.16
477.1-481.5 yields -0.10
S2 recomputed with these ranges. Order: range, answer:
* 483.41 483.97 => 16.3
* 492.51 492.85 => 19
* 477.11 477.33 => 13.7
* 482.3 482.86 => 13.8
